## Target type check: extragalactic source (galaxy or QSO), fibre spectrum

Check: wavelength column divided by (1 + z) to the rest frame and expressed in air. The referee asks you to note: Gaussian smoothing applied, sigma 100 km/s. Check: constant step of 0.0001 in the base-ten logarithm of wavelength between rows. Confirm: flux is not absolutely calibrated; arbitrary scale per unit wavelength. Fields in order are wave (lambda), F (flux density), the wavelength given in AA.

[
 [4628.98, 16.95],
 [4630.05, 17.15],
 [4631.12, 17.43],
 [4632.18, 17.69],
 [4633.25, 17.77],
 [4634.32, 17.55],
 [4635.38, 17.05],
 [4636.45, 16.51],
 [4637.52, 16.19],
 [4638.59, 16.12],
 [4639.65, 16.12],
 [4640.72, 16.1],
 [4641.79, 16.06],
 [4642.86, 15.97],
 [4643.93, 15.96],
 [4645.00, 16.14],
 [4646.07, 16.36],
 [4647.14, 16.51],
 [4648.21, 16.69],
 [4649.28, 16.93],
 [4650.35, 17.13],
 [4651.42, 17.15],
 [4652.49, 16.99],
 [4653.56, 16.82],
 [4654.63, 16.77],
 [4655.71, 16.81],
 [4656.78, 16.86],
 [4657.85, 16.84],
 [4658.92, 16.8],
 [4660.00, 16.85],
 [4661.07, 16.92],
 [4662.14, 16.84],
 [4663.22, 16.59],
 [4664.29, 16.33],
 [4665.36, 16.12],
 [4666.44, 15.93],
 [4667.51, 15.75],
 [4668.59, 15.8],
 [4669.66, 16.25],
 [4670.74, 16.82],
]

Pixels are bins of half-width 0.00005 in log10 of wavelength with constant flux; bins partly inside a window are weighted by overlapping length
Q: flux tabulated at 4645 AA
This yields 16.14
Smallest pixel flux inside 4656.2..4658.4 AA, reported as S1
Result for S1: 16.84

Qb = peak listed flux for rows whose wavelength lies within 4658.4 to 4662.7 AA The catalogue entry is 16.92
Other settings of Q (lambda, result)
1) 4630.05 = 17.15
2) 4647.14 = 16.51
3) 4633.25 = 17.77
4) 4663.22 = 16.59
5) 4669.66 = 16.25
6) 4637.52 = 16.19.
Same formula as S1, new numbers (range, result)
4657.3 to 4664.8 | 16.33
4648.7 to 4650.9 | 16.93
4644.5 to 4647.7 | 16.14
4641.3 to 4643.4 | 15.97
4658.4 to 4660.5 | 16.8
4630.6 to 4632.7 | 17.43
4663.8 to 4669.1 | 15.75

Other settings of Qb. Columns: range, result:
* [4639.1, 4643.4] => 16.12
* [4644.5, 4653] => 17.15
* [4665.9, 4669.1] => 15.93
